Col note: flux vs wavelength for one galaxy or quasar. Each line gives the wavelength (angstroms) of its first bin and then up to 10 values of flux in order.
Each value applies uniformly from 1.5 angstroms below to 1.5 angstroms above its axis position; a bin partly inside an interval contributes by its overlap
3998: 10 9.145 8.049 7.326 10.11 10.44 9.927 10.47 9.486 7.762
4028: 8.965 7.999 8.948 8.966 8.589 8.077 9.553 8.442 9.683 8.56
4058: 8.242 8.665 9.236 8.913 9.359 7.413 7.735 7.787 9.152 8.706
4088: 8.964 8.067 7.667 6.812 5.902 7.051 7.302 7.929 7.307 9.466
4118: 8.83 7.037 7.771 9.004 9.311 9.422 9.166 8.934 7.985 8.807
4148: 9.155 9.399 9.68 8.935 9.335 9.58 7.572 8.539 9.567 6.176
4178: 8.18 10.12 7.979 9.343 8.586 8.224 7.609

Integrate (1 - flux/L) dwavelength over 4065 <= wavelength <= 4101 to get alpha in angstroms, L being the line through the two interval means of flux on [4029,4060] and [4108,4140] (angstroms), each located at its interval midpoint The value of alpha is 2.3 angstroms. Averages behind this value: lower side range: 8.71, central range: 8.09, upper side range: 8.57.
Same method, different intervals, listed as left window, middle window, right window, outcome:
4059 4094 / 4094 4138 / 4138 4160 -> 3.84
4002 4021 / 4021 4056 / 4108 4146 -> 1.68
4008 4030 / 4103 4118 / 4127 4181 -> 1.77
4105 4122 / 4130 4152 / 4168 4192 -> -2.00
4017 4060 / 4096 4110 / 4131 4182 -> 2.97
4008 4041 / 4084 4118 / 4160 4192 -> 4.31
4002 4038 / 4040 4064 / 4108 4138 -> 0.32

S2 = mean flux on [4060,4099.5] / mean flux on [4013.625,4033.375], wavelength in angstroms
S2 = 0.9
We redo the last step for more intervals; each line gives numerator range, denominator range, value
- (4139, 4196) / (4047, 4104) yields 1.06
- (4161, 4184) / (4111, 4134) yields 1.00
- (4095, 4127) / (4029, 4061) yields 0.87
